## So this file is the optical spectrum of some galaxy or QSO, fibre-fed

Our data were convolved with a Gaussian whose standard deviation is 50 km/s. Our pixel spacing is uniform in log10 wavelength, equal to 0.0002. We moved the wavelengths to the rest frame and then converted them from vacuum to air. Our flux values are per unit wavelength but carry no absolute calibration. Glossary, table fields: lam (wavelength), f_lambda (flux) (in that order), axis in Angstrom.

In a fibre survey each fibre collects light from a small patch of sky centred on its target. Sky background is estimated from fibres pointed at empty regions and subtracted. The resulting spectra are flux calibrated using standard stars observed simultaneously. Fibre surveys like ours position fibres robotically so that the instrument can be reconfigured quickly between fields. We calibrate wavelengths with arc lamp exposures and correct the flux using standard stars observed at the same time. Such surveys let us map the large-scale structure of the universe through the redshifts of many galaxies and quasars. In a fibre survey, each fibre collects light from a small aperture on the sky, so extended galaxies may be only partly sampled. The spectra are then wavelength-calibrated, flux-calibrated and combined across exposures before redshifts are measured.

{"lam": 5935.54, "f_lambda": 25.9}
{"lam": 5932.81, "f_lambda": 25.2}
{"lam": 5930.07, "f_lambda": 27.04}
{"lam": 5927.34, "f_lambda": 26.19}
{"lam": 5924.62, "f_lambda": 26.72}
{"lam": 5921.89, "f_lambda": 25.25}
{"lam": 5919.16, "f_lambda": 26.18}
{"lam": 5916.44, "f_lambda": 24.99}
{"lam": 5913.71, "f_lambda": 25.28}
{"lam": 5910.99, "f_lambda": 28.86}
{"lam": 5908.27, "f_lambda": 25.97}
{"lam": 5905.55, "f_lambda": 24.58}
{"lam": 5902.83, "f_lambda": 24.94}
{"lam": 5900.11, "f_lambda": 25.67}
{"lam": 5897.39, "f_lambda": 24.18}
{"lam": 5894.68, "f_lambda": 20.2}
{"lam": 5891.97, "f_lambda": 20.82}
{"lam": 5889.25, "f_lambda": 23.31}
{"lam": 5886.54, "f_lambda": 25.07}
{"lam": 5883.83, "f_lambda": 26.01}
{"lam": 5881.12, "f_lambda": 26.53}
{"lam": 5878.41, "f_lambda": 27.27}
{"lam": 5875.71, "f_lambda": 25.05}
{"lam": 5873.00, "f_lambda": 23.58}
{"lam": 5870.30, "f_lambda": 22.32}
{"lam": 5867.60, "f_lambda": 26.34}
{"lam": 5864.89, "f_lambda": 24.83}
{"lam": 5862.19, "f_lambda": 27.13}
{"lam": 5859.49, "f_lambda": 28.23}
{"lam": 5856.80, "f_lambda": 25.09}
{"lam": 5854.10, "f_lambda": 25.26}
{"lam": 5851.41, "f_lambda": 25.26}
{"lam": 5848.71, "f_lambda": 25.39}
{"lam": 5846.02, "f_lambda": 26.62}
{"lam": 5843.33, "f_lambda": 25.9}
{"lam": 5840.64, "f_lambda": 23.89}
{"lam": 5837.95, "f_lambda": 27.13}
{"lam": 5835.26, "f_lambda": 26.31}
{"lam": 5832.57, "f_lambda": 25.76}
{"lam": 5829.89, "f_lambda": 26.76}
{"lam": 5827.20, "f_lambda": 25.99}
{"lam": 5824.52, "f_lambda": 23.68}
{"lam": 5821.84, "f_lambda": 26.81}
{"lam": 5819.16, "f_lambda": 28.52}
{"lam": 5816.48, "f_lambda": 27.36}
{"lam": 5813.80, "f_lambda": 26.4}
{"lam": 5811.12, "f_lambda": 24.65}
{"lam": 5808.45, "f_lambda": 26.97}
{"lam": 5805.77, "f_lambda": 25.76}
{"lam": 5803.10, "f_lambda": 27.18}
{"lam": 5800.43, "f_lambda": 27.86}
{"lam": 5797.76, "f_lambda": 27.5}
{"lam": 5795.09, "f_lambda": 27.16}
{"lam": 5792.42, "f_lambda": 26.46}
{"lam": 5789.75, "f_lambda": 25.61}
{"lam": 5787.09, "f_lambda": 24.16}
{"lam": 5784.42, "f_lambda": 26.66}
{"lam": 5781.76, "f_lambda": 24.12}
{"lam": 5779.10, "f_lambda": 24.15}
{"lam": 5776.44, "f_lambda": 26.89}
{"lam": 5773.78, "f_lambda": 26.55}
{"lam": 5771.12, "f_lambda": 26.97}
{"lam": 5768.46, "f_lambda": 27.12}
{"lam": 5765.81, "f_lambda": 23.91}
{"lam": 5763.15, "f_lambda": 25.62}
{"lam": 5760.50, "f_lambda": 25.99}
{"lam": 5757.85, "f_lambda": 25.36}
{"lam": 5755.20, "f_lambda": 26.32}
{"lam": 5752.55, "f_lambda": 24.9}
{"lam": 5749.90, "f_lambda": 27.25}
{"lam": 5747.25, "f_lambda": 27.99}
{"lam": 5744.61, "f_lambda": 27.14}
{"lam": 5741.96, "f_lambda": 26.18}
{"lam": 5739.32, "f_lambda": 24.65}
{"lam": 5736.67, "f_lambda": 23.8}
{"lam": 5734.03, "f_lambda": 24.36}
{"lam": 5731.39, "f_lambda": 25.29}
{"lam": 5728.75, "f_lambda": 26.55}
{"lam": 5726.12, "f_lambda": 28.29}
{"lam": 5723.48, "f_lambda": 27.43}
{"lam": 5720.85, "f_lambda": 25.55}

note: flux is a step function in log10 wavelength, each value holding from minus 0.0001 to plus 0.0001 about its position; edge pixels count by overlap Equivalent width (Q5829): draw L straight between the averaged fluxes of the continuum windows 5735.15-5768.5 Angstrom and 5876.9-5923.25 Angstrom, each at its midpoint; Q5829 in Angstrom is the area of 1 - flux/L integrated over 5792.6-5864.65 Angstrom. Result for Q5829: -2.6 Angstrom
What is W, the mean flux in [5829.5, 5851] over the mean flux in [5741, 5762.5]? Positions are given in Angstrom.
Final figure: 1.0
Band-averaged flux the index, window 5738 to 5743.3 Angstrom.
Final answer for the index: 25.4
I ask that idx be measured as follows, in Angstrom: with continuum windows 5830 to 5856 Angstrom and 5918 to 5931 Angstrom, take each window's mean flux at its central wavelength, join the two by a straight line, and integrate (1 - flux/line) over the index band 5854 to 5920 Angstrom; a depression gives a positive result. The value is 2.36 Angstrom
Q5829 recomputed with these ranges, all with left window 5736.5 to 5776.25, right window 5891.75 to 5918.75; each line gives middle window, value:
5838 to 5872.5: -0.4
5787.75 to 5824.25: -1.4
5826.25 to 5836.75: -0.3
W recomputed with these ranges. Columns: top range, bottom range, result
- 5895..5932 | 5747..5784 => 0.99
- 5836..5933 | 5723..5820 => 0.97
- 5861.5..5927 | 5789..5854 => 0.95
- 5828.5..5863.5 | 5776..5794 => 1.03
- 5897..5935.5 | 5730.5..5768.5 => 1.01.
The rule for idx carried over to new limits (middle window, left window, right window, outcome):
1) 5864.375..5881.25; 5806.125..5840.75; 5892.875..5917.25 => 0.2 Angstrom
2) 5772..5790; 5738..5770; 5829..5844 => 0.4 Angstrom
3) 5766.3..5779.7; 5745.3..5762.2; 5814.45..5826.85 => 0.0 Angstrom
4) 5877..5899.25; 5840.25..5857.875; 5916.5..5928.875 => 1.3 Angstrom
